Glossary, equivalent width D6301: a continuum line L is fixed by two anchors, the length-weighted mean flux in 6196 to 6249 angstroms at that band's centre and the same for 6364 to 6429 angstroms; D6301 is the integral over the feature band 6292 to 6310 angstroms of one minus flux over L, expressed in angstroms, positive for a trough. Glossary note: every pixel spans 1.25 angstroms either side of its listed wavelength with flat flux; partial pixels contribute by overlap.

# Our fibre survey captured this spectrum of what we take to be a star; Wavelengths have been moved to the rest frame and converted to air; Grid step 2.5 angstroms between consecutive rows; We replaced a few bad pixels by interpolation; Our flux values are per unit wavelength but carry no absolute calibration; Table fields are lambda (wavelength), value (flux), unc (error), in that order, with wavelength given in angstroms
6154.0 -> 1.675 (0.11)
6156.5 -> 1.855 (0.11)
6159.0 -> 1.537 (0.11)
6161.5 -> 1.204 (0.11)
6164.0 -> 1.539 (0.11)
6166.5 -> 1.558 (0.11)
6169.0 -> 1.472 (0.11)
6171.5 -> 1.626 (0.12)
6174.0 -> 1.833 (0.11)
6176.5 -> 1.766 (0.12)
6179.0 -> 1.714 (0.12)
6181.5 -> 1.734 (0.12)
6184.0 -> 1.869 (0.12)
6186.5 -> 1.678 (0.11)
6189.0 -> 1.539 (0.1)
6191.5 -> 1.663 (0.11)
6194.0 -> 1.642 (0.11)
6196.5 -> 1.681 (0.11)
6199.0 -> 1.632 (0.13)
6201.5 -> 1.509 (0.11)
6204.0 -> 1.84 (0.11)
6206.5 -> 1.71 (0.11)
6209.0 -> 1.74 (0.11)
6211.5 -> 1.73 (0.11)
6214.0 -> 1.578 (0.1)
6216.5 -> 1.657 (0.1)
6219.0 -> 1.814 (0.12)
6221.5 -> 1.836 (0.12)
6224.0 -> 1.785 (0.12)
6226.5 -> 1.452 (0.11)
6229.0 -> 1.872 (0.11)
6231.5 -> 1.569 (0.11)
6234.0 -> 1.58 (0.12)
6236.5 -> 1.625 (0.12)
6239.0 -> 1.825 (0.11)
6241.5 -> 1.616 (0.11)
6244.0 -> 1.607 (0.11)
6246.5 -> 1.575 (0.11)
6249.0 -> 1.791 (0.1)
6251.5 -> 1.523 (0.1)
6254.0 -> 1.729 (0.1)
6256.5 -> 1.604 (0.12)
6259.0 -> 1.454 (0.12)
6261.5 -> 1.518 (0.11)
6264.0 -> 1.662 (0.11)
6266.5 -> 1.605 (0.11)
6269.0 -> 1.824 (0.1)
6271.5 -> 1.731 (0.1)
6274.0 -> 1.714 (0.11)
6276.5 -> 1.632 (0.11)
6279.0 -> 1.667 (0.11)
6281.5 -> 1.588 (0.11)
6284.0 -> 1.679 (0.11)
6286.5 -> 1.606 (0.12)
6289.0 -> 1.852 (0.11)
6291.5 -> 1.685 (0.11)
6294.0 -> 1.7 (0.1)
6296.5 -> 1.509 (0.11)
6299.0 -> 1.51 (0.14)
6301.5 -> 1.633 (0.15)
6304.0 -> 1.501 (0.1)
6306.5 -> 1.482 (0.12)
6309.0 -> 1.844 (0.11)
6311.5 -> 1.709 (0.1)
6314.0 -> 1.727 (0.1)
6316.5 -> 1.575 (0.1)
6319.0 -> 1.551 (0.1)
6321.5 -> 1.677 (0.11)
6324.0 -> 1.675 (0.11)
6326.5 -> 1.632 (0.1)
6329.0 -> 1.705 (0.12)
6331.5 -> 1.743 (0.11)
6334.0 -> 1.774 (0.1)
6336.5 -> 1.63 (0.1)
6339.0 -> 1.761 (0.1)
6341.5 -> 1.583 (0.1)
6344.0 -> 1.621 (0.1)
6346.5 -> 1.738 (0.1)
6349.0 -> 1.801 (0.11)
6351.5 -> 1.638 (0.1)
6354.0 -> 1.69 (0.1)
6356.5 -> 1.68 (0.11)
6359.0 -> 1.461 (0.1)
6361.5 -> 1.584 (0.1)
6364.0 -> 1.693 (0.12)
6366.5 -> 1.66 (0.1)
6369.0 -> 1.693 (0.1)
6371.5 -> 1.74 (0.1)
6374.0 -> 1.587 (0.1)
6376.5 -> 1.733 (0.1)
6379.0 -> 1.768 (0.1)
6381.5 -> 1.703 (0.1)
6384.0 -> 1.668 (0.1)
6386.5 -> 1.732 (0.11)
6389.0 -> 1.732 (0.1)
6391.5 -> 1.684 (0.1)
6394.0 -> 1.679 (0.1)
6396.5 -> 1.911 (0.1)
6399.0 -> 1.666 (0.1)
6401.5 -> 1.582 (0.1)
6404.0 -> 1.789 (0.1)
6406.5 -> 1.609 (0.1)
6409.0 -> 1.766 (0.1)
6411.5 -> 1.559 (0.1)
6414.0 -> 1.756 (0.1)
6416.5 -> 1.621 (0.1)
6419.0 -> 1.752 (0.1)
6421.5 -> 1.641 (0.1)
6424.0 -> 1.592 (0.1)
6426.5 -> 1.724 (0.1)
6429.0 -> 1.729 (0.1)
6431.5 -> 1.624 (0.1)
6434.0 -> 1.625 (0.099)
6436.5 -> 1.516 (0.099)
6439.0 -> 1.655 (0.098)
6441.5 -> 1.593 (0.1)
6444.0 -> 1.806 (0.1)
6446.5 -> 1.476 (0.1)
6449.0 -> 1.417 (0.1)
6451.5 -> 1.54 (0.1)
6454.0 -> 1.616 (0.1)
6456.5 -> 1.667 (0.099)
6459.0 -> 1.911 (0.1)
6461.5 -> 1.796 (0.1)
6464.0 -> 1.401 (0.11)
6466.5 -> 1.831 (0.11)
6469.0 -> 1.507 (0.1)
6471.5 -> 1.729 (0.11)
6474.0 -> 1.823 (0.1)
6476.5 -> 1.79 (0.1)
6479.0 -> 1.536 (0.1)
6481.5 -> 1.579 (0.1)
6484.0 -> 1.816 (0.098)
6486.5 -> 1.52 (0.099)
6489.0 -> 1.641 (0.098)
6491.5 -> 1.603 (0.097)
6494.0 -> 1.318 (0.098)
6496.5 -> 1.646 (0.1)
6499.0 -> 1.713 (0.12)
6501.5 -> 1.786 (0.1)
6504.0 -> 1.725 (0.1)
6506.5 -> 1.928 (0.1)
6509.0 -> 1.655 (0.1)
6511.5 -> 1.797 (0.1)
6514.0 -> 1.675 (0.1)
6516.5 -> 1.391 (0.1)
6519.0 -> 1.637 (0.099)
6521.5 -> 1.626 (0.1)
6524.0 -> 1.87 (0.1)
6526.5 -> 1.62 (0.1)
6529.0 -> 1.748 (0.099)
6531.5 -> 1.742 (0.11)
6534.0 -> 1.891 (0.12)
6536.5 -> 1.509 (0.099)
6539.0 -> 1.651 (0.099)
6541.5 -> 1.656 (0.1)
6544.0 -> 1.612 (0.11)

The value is 1.0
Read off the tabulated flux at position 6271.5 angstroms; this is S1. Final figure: 1.731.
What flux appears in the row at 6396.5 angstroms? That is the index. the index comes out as 1.911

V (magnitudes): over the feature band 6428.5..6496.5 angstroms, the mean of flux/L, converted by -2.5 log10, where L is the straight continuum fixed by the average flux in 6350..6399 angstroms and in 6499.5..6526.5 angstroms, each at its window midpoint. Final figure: 0.04 mag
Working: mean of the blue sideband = 1.69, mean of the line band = 1.63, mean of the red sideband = 1.7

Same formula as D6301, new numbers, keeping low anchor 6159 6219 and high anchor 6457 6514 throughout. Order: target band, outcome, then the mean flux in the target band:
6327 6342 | -0.3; 1.7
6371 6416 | -0.8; 1.7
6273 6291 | -0.2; 1.68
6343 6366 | 0.2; 1.66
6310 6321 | 0.1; 1.65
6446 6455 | 0.9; 1.51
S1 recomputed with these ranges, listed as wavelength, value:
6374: 1.587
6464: 1.401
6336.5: 1.63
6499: 1.713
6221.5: 1.836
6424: 1.592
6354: 1.69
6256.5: 1.604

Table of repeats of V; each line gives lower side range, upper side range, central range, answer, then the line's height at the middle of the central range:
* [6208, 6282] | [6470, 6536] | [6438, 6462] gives 0.02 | 1.68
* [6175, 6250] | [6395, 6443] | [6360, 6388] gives -0.01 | 1.67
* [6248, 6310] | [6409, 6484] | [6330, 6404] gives -0.03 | 1.65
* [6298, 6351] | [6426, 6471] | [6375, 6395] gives -0.04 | 1.65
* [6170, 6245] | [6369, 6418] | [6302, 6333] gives 0.03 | 1.7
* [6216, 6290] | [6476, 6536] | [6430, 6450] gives 0.05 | 1.67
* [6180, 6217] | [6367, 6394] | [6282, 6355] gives 0.02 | 1.69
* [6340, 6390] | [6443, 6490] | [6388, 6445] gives -0.01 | 1.66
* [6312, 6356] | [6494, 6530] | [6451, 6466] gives 0.01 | 1.68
